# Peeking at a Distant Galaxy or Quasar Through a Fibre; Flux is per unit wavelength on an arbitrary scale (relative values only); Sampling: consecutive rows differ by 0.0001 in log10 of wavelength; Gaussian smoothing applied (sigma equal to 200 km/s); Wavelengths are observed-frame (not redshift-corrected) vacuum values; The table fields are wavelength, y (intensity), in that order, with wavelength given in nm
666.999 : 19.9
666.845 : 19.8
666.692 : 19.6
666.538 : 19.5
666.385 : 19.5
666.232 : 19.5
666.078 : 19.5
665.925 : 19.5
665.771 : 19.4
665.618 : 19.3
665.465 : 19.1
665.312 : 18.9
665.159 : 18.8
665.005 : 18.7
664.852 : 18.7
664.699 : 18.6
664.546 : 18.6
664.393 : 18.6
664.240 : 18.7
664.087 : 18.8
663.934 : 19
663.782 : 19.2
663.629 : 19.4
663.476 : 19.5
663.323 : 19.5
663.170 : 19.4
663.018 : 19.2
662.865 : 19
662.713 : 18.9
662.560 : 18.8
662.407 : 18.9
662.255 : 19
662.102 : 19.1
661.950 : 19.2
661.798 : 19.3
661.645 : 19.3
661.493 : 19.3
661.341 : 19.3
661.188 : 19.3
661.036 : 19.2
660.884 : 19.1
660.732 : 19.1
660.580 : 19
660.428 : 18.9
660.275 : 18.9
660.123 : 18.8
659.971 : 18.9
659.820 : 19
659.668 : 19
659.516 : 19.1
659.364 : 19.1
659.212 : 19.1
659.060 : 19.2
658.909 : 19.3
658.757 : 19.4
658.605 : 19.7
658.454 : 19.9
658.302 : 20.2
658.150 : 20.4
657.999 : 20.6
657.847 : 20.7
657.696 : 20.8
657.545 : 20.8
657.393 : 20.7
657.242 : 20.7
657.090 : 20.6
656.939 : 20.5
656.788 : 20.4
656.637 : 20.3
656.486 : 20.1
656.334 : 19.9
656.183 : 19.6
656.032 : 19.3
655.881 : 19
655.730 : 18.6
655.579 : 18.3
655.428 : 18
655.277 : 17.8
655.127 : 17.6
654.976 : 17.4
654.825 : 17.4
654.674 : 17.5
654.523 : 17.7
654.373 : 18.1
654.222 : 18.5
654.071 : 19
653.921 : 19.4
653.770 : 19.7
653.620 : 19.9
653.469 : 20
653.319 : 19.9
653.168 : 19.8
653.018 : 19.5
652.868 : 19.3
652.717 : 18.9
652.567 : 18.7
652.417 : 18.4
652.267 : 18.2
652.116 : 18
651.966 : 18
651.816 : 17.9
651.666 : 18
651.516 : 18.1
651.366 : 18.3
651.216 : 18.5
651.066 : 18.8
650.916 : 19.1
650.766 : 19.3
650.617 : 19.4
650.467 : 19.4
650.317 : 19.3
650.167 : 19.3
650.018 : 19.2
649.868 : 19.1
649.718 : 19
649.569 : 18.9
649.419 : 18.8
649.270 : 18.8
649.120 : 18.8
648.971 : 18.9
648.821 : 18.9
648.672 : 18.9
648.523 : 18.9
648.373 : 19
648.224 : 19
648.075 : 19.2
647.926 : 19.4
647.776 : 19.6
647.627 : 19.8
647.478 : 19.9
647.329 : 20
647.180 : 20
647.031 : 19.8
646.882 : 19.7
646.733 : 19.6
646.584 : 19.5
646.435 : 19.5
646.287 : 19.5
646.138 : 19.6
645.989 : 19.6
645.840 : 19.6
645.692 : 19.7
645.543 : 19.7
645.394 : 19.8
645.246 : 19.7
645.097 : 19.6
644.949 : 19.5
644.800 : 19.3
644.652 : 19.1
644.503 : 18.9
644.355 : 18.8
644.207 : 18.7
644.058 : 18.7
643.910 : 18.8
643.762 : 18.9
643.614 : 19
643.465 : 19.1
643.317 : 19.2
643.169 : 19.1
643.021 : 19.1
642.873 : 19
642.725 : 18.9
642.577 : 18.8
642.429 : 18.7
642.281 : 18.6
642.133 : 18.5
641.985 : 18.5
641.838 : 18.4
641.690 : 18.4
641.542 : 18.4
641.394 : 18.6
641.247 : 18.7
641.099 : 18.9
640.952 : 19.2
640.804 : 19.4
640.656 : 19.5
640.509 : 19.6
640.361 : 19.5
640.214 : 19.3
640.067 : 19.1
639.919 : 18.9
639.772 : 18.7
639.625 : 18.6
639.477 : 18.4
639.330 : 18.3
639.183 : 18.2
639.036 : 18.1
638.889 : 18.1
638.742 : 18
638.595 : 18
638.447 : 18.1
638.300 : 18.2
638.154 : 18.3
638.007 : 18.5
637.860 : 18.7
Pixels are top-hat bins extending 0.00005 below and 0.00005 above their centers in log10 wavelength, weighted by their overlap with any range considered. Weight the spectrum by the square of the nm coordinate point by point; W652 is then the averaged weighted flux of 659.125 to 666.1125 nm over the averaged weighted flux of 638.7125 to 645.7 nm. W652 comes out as 1.07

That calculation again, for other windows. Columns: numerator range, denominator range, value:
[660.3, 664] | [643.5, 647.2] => 1.04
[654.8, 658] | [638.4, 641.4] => 1.10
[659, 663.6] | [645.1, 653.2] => 1.04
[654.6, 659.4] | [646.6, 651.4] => 1.04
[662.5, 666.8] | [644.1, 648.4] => 1.04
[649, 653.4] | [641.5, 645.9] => 1.01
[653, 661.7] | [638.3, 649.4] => 1.06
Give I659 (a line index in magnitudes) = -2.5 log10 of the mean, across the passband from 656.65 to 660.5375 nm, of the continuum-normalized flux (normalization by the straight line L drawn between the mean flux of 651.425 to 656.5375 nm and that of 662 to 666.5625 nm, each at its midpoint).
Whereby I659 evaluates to -0.052 mag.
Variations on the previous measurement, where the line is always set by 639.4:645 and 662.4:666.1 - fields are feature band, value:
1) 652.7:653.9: -0.04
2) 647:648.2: -0.04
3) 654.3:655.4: 0.08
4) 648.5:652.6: 0.01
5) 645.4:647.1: -0.04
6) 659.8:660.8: 0.00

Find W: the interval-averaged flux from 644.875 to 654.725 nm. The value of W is 19.1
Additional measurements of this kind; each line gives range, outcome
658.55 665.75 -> 19.1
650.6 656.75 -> 18.8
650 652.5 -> 18.6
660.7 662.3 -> 19.2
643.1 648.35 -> 19.4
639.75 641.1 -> 19.2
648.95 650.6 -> 19.1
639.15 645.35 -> 18.9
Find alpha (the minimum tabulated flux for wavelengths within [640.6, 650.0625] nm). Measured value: 18.4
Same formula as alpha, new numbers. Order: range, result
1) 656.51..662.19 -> 18.8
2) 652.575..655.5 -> 17.4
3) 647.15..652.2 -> 17.9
